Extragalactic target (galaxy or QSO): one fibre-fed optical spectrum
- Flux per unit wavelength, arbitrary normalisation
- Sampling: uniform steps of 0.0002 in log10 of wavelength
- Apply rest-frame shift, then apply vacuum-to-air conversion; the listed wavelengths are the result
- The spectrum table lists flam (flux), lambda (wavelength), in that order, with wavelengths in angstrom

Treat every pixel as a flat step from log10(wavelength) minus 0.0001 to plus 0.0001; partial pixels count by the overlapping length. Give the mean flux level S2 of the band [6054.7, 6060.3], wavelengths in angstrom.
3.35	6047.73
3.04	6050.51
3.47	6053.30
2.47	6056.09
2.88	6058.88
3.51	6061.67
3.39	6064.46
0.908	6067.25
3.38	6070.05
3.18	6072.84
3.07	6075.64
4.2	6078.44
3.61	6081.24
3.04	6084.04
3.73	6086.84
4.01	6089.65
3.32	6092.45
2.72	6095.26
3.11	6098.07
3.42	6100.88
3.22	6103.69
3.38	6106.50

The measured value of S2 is 2.68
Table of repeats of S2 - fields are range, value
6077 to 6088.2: 3.64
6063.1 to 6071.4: 2.55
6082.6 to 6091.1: 3.59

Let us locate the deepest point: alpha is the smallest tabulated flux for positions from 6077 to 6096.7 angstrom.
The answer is 2.72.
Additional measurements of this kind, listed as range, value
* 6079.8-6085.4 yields 3.04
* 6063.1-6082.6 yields 0.908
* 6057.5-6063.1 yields 2.88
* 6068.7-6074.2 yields 3.18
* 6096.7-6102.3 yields 3.11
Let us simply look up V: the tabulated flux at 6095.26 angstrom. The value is 2.72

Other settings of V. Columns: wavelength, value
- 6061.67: 3.51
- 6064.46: 3.39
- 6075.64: 3.07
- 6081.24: 3.61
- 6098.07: 3.11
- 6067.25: 0.908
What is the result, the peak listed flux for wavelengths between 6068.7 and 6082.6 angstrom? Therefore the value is 4.2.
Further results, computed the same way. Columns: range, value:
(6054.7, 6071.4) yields 3.51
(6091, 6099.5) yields 3.32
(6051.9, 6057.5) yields 3.47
